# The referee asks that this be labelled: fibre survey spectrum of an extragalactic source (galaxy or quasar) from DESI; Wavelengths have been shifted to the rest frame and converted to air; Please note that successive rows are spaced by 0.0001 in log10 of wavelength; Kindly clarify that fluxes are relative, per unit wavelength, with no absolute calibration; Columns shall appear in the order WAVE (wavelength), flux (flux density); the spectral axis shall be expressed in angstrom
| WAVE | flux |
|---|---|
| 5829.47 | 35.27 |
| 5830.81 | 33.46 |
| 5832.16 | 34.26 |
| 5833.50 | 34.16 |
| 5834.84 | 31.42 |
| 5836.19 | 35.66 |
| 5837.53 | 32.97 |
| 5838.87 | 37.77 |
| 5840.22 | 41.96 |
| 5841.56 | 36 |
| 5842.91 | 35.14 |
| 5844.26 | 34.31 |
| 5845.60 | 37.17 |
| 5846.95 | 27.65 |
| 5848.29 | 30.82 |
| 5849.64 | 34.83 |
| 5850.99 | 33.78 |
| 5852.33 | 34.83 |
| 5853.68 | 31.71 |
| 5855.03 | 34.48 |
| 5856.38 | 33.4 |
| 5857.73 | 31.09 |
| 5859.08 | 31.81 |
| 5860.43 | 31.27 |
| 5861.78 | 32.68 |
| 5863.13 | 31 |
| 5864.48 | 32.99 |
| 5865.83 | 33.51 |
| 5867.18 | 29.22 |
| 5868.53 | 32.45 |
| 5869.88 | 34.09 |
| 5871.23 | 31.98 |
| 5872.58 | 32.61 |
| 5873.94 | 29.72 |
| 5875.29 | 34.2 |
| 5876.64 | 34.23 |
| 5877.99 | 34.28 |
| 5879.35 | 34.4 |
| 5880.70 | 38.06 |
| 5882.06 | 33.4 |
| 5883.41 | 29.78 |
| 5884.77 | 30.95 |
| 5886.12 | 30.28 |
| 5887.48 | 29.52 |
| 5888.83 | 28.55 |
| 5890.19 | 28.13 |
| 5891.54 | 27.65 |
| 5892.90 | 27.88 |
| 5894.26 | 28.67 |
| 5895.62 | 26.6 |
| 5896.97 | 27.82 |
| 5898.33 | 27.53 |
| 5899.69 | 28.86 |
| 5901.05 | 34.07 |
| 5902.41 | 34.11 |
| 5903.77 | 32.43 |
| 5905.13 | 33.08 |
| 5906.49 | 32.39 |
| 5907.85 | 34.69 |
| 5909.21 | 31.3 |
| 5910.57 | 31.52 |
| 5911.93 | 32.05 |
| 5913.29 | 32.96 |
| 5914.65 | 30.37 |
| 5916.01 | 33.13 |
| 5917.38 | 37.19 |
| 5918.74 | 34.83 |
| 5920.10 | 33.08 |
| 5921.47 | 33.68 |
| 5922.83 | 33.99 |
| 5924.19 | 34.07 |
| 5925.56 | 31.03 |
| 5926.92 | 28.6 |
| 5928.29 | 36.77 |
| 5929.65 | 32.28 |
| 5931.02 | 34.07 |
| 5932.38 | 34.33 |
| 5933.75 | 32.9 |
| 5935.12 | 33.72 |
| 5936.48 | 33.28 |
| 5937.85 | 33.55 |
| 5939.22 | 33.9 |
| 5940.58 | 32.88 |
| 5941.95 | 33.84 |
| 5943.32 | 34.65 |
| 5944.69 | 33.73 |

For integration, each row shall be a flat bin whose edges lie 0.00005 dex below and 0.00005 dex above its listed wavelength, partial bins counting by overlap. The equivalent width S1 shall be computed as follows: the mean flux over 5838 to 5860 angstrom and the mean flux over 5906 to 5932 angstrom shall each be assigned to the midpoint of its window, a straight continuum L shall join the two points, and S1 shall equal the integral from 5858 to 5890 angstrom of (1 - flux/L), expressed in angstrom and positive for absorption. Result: 1.5 angstrom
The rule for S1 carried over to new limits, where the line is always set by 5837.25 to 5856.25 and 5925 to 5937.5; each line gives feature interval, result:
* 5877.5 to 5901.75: 2.5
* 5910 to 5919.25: 0.1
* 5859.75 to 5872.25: 0.7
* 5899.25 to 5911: 0.3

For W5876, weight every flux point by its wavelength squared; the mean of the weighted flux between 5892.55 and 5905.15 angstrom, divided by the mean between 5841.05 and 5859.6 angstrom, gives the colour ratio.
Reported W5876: 0.91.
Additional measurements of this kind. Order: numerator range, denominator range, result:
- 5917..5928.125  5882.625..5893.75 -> 1.16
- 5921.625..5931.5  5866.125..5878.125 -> 1.03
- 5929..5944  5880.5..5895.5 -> 1.14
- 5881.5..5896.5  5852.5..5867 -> 0.91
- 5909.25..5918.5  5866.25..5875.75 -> 1.04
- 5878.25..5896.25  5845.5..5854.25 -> 0.94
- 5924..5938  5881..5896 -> 1.14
